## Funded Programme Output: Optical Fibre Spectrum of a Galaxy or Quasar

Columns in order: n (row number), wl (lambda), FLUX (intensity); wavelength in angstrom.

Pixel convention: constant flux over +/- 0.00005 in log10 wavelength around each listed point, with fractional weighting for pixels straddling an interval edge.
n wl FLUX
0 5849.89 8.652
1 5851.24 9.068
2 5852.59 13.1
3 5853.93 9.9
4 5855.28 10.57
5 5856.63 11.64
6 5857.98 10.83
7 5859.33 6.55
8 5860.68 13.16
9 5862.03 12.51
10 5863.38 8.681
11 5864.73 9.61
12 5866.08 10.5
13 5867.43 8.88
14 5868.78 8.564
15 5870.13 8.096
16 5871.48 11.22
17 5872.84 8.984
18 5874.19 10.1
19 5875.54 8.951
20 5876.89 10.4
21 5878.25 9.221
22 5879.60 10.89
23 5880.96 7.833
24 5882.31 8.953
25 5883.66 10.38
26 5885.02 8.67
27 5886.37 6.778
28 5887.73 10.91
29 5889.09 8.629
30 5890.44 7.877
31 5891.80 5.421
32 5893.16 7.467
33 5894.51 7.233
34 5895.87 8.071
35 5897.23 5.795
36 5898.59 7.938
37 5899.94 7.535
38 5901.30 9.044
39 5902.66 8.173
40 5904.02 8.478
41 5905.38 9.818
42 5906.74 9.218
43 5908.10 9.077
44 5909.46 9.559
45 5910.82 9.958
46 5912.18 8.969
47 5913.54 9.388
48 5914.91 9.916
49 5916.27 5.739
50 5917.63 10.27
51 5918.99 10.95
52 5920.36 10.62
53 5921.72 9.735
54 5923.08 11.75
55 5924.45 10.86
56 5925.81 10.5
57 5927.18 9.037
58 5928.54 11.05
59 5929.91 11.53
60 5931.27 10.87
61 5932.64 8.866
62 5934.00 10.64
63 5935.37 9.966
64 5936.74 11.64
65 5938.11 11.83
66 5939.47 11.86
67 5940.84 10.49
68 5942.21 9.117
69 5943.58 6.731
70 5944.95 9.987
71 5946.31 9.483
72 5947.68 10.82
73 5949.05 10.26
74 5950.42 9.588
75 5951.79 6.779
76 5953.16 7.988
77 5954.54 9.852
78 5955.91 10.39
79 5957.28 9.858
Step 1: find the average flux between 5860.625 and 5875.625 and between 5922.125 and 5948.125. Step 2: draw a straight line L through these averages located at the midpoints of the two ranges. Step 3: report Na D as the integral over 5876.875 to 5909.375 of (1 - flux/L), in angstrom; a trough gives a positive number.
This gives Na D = 5.1 angstrom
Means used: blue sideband 9.85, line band 8.47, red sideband 10.4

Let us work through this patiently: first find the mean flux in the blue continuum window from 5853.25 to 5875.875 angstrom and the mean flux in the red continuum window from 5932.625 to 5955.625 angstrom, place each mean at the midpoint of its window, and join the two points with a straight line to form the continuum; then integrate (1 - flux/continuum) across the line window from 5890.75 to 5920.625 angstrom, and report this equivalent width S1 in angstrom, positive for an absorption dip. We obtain 4.0 angstrom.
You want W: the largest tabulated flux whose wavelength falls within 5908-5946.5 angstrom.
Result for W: 11.86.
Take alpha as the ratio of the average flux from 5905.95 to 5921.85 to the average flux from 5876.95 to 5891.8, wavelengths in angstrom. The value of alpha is 1.1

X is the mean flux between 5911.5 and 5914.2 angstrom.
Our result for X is 9.18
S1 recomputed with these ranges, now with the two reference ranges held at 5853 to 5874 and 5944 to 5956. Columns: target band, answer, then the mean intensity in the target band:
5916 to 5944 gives -2.3 angstrom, 10.3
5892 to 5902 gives 2.3 angstrom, 7.48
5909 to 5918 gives 0.5 angstrom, 9.06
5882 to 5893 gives 1.6 angstrom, 8.39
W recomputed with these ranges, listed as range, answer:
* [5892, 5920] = 10.95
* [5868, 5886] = 11.22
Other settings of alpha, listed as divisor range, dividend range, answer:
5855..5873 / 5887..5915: 0.85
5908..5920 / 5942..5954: 0.96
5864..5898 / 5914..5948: 1.16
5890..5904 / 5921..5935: 1.40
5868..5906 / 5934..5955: 1.13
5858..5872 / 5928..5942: 1.10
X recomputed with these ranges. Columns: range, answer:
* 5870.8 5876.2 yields 9.81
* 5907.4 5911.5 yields 9.53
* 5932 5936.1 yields 9.85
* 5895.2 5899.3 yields 7.28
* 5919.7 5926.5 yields 10.7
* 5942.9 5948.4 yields 9.28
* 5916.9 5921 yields 10.5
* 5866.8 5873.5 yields 9.15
